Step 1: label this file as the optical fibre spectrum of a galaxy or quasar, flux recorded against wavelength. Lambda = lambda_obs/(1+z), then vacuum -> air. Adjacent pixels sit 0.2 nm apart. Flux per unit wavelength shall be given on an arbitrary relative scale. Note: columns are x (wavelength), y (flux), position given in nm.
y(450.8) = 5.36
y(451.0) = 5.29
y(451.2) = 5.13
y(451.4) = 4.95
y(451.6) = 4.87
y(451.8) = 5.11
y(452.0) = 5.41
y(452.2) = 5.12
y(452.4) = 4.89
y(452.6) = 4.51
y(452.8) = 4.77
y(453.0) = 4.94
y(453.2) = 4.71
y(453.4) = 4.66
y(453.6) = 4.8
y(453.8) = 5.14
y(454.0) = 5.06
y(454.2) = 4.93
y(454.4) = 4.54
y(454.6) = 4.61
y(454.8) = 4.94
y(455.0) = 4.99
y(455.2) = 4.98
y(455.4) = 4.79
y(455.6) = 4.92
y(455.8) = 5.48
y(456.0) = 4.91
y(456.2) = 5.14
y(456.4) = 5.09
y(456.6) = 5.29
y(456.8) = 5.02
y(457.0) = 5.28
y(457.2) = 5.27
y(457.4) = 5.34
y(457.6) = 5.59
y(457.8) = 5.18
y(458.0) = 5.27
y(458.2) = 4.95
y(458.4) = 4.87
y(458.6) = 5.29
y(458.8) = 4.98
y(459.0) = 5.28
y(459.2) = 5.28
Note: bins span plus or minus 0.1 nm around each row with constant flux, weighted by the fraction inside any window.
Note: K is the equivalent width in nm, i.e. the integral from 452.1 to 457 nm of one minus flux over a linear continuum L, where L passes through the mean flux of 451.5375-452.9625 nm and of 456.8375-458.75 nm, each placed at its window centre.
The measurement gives 0.13 nm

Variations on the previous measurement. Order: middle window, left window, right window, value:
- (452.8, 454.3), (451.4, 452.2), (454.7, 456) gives 0.05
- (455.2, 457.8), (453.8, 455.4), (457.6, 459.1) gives -0.08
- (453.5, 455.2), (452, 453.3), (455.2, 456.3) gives 0.03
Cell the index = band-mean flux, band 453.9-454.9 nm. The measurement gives 4.82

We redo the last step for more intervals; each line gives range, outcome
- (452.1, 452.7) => 4.84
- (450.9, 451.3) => 5.21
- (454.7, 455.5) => 4.92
